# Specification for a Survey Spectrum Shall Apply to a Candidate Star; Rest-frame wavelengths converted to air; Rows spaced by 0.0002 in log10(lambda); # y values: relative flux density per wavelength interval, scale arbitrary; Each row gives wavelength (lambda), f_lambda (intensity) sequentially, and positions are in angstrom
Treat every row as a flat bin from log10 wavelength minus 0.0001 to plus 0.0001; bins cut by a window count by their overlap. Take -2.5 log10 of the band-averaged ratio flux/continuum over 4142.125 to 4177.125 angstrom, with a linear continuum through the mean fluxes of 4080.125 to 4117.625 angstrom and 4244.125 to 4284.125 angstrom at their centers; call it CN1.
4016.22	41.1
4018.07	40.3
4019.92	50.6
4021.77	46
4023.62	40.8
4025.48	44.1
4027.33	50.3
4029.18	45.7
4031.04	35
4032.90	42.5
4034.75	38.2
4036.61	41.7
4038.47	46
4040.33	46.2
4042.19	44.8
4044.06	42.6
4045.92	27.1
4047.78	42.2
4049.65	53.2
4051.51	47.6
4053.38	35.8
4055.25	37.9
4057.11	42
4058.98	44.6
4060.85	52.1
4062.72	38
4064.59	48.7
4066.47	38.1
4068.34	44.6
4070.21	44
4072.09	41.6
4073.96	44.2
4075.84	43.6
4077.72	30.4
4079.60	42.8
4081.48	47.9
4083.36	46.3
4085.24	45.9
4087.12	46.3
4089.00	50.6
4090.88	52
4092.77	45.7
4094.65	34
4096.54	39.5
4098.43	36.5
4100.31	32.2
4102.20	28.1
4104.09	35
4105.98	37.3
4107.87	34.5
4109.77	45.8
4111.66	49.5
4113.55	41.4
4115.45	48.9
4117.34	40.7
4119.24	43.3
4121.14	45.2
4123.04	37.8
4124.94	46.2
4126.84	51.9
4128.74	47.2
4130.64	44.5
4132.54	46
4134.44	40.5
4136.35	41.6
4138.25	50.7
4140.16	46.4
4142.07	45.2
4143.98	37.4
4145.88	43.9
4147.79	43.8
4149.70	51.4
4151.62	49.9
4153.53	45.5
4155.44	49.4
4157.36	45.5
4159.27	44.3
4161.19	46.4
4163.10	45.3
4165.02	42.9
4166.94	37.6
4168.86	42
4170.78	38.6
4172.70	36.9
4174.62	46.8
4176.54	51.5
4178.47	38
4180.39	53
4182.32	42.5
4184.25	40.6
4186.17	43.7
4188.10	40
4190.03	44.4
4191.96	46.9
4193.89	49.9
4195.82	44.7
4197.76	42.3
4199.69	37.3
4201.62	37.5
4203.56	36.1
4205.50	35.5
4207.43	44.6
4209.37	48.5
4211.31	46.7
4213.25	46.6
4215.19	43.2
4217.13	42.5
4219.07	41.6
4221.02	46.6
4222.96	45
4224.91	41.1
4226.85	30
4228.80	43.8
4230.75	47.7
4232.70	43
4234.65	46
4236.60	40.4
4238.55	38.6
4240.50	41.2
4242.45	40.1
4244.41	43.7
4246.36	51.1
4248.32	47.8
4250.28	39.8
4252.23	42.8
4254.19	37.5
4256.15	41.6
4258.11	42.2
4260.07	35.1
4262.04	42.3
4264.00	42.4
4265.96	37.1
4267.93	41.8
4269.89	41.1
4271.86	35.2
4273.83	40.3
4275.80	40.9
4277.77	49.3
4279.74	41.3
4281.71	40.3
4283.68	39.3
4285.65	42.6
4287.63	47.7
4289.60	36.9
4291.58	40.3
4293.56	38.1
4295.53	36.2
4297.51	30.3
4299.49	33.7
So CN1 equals -0.06 mag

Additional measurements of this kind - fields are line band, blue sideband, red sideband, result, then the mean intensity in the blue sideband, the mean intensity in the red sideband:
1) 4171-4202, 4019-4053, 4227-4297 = -0.04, 43.5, 41.4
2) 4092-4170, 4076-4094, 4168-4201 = 0.03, 45.1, 43.4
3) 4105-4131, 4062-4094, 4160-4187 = 0.00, 44.1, 43.3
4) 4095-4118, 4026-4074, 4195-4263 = 0.10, 42.9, 42.1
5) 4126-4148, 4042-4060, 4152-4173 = -0.05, 41.7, 43.5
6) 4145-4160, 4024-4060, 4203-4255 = -0.10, 42.5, 42.7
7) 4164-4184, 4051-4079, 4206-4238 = 0.00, 42.1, 43.4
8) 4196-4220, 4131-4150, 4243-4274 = 0.02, 44.5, 41.4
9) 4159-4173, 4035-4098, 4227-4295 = 0.01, 43.2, 41.6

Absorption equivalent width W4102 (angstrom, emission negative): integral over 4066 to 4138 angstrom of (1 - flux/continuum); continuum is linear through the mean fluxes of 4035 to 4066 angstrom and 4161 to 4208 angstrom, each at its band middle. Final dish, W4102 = 0.5 angstrom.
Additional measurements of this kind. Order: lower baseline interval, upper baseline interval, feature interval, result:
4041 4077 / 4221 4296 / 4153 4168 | -0.9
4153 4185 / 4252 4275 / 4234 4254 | -1.1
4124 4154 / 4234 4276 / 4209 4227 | -0.4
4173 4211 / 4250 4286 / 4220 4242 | -0.1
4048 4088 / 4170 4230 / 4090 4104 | 1.7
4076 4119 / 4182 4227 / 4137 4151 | -1.2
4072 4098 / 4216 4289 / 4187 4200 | -0.5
